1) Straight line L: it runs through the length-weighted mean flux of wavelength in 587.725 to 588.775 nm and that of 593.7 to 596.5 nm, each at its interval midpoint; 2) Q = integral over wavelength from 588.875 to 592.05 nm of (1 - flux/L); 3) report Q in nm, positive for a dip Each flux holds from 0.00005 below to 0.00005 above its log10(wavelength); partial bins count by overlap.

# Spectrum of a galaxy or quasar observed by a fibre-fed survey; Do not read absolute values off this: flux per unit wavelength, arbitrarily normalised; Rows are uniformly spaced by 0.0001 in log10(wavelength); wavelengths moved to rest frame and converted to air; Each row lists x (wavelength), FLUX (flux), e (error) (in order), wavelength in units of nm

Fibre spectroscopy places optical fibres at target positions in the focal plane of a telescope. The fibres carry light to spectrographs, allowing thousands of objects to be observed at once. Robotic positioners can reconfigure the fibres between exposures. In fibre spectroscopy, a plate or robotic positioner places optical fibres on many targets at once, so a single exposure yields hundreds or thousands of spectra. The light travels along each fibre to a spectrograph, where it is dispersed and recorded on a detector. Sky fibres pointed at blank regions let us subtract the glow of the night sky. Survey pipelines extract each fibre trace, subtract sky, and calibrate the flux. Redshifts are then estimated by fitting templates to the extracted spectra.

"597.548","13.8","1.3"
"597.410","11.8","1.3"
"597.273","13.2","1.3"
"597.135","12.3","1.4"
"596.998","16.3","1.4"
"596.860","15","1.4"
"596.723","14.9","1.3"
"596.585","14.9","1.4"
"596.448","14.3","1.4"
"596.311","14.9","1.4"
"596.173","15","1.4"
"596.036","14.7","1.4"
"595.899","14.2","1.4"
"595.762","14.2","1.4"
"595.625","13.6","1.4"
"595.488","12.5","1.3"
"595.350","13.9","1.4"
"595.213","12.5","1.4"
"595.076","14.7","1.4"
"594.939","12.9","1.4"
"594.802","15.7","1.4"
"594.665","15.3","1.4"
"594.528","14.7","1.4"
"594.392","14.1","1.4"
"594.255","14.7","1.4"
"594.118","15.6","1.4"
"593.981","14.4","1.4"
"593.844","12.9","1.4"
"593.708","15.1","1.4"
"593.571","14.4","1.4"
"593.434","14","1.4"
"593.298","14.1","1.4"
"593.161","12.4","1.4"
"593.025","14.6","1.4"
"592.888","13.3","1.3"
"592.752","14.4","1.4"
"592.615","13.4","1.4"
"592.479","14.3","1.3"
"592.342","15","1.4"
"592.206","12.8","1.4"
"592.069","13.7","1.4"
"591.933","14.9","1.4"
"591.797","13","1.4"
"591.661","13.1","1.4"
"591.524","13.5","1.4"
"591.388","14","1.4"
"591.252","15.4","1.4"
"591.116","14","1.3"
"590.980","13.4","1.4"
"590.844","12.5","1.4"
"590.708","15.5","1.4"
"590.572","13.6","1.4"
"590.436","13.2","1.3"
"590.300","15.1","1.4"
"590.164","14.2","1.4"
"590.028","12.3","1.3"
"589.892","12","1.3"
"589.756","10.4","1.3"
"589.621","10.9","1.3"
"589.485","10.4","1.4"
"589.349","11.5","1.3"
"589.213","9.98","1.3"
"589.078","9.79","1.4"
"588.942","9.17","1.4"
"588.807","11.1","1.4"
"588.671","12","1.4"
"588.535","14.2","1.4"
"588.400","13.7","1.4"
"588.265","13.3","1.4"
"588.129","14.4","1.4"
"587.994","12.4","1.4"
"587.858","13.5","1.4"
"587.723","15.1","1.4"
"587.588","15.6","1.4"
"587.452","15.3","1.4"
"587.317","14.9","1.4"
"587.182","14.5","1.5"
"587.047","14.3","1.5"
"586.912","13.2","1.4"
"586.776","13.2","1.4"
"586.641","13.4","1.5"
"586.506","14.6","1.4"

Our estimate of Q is 0.23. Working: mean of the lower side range 13.4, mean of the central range 12.7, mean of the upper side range 14.3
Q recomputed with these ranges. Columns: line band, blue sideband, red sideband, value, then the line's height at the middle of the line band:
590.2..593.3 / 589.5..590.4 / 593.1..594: -0.18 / 13.1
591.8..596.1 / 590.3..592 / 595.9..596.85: 0.08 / 14.4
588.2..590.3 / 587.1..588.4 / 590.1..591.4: 0.36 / 14.2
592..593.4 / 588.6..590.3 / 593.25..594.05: -0.03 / 13.5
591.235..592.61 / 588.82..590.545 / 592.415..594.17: -0.08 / 13.1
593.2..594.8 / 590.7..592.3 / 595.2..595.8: -0.12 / 13.5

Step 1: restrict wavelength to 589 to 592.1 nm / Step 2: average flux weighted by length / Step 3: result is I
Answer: 12.9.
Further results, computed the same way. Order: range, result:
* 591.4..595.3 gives 14.1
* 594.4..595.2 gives 14.5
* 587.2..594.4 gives 13.4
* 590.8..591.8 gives 13.7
